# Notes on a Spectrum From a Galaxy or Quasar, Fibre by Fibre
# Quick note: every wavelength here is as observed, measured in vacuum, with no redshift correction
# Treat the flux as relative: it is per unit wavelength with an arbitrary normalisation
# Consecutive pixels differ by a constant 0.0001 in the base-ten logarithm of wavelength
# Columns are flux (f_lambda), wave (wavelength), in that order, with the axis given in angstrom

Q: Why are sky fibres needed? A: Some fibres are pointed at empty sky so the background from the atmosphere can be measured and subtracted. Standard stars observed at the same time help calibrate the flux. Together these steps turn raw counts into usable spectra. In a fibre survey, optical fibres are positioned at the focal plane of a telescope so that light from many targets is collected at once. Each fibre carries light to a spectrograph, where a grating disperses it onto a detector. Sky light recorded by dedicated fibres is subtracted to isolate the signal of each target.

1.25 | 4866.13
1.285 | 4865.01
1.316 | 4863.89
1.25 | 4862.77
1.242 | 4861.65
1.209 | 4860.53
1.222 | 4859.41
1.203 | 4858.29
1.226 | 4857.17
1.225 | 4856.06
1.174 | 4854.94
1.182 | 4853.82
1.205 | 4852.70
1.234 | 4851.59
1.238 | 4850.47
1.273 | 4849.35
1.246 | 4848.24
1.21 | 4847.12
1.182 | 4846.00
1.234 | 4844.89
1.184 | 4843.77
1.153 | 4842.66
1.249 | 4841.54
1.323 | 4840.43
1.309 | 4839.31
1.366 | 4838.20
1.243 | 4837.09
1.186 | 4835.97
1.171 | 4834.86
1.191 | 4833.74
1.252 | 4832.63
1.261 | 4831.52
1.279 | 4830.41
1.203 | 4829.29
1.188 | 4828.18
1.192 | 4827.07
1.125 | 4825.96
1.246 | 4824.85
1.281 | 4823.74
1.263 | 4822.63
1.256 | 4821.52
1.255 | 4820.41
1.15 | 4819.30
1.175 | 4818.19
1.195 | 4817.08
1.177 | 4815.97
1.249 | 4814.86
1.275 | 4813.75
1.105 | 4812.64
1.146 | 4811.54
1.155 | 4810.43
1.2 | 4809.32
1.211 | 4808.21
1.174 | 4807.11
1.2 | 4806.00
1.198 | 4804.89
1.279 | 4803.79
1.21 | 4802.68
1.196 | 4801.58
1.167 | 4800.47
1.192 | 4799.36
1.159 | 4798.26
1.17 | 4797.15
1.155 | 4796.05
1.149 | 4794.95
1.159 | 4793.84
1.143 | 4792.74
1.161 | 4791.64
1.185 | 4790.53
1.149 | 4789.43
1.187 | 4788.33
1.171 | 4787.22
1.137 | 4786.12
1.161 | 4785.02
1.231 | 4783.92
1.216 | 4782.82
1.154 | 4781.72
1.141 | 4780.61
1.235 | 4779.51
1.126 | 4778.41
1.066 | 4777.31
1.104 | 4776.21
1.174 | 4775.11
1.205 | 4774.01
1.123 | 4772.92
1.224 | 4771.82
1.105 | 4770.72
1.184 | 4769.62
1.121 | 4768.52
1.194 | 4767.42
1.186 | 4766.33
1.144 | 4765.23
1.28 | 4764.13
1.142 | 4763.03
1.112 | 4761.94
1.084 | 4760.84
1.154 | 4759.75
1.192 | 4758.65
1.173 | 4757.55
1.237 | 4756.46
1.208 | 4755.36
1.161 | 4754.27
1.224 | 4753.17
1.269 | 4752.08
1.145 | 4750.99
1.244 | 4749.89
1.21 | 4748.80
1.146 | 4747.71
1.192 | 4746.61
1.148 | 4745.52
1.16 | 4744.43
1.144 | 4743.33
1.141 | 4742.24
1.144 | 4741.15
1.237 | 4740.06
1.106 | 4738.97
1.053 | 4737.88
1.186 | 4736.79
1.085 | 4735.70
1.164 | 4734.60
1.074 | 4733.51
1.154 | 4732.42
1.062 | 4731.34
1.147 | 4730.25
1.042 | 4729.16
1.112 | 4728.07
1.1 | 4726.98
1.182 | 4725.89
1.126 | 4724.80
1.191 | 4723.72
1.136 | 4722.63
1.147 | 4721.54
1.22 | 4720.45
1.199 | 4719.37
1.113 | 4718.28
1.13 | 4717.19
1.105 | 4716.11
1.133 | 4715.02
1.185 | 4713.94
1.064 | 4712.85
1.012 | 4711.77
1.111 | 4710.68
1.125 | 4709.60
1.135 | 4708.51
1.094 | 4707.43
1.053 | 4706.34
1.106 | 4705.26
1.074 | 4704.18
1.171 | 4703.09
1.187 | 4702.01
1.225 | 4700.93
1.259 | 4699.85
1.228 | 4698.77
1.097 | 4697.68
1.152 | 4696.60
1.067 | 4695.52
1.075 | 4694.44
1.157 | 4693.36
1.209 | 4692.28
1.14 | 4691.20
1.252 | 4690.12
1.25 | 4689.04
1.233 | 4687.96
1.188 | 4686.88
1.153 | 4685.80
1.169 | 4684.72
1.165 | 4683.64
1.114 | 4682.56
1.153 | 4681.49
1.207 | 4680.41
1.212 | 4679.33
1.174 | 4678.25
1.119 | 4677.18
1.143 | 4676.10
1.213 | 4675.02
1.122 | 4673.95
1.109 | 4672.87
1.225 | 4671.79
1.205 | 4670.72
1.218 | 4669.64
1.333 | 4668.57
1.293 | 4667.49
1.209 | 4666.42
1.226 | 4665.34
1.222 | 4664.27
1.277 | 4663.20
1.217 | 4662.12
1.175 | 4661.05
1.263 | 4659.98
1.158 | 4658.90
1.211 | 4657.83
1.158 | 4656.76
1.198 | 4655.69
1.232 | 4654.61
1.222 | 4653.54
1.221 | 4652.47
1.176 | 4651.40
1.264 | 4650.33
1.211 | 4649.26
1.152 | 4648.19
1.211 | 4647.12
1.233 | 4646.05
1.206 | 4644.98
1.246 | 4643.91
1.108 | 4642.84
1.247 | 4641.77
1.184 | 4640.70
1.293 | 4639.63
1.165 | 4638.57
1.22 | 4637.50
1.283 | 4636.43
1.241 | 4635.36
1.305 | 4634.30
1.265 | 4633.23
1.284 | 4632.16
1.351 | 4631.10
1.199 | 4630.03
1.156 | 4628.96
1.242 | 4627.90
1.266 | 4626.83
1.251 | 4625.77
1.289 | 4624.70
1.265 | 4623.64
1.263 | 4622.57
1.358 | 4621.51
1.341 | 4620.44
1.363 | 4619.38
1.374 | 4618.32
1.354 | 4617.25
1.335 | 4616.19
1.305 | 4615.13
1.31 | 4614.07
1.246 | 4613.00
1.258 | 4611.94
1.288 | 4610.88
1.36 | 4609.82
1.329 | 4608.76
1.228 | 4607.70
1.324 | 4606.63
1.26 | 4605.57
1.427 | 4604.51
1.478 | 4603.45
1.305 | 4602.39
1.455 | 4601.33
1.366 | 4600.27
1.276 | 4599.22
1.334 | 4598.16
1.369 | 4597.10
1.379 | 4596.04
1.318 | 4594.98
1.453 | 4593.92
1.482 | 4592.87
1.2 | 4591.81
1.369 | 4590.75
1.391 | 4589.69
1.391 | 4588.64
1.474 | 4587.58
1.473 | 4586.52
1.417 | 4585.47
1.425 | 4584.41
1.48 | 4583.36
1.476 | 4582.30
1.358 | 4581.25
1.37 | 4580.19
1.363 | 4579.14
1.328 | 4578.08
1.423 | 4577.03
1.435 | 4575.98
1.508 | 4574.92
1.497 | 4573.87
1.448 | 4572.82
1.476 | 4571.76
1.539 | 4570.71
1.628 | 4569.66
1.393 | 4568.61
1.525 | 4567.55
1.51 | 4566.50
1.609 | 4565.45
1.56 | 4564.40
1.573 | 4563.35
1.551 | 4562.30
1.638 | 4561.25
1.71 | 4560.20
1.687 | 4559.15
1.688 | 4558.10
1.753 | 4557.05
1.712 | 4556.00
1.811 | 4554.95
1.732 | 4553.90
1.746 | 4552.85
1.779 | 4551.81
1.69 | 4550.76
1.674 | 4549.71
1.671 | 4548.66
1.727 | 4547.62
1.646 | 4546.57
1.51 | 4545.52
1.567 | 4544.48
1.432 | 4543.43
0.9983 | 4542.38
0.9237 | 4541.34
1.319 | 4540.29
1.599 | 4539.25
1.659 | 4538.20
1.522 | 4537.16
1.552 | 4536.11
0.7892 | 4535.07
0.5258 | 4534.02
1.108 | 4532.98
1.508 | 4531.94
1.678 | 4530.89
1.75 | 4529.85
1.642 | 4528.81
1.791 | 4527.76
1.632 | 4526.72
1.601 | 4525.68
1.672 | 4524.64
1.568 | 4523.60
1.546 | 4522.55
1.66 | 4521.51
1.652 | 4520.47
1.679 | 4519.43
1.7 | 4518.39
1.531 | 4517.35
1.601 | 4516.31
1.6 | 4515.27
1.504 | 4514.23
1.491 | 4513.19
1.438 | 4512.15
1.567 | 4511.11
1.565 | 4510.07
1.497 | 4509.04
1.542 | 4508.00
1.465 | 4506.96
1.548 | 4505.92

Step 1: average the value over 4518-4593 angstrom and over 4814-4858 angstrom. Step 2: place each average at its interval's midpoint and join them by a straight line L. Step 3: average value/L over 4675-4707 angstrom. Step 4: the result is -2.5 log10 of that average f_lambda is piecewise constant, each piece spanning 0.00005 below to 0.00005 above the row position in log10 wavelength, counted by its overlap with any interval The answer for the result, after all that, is 0.18 mag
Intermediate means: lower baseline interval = 1.51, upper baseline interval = 1.22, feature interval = 1.16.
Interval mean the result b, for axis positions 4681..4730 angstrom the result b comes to 1.15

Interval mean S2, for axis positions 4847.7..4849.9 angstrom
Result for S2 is 1.26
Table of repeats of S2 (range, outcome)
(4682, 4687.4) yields 1.16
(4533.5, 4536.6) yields 0.95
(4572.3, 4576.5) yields 1.47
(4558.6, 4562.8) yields 1.65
